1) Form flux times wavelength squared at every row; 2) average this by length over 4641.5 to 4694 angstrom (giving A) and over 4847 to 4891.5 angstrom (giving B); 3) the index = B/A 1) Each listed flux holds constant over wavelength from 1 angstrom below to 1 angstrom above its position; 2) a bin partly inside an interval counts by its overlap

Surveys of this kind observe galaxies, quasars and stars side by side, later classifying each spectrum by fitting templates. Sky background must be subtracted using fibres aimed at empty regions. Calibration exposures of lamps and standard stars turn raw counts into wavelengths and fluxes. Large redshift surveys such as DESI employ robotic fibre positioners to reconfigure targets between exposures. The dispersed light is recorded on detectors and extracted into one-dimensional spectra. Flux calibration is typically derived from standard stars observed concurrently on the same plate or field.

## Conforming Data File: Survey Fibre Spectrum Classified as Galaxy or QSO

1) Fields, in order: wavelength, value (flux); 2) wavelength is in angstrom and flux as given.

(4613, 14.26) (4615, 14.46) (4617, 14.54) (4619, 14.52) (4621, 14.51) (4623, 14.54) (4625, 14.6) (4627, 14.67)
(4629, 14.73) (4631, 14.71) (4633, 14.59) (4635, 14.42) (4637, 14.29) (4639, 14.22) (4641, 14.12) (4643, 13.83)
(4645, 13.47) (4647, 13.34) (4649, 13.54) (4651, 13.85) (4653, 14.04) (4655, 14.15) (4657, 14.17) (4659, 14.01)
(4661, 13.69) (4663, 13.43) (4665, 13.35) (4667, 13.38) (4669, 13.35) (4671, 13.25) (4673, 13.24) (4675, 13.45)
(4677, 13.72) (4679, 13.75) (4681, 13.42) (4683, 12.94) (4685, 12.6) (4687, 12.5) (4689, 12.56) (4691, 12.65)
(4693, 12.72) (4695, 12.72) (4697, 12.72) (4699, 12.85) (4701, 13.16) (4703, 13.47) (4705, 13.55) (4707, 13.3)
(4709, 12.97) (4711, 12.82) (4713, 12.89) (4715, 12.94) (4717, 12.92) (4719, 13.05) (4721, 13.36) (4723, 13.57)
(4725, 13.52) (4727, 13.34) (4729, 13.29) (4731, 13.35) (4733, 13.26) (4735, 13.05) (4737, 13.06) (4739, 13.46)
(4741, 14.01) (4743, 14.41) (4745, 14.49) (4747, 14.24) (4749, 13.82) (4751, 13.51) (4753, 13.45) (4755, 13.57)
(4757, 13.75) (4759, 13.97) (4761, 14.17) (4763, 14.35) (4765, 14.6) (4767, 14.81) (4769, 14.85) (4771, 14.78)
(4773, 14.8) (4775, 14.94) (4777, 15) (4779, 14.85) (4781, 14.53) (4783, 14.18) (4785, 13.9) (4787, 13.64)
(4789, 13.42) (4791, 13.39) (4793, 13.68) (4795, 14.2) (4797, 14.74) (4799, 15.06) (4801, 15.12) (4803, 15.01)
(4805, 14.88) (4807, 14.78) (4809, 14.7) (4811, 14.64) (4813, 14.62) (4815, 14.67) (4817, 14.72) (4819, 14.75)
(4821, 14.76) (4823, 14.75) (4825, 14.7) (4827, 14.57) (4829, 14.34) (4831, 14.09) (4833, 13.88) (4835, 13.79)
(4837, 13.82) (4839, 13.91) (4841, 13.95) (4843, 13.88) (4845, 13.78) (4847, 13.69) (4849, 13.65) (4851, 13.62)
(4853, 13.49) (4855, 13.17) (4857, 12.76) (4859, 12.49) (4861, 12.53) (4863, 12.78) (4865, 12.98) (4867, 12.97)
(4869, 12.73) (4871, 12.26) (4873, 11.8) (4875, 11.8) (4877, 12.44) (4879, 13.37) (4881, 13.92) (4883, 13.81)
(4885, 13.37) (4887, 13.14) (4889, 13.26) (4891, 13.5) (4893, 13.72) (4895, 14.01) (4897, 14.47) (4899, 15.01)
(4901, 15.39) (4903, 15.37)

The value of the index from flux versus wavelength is 1.06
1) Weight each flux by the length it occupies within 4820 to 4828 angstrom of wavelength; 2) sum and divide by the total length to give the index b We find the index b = 14.7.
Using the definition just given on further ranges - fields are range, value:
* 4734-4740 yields 13.2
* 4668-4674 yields 13.3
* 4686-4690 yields 12.5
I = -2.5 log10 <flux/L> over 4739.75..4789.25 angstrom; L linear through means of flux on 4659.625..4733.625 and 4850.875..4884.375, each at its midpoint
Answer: -0.096 mag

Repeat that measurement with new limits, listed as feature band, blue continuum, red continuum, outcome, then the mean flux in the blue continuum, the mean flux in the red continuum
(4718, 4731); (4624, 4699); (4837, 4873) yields 0.010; 13.6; 13.2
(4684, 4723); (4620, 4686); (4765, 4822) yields 0.093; 13.9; 14.6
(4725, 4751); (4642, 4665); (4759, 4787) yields 0.052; 13.8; 14.5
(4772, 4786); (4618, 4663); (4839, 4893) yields -0.082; 14.2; 13.1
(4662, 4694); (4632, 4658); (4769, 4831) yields 0.077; 14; 14.5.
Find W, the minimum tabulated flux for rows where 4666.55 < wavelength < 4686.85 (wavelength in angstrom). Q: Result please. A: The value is 12.6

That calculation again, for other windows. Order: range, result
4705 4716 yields 12.82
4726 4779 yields 13.05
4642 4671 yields 13.25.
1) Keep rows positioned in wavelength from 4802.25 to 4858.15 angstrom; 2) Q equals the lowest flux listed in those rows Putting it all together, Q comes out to 12.76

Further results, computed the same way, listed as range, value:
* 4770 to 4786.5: 13.9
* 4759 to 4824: 13.39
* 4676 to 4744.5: 12.5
